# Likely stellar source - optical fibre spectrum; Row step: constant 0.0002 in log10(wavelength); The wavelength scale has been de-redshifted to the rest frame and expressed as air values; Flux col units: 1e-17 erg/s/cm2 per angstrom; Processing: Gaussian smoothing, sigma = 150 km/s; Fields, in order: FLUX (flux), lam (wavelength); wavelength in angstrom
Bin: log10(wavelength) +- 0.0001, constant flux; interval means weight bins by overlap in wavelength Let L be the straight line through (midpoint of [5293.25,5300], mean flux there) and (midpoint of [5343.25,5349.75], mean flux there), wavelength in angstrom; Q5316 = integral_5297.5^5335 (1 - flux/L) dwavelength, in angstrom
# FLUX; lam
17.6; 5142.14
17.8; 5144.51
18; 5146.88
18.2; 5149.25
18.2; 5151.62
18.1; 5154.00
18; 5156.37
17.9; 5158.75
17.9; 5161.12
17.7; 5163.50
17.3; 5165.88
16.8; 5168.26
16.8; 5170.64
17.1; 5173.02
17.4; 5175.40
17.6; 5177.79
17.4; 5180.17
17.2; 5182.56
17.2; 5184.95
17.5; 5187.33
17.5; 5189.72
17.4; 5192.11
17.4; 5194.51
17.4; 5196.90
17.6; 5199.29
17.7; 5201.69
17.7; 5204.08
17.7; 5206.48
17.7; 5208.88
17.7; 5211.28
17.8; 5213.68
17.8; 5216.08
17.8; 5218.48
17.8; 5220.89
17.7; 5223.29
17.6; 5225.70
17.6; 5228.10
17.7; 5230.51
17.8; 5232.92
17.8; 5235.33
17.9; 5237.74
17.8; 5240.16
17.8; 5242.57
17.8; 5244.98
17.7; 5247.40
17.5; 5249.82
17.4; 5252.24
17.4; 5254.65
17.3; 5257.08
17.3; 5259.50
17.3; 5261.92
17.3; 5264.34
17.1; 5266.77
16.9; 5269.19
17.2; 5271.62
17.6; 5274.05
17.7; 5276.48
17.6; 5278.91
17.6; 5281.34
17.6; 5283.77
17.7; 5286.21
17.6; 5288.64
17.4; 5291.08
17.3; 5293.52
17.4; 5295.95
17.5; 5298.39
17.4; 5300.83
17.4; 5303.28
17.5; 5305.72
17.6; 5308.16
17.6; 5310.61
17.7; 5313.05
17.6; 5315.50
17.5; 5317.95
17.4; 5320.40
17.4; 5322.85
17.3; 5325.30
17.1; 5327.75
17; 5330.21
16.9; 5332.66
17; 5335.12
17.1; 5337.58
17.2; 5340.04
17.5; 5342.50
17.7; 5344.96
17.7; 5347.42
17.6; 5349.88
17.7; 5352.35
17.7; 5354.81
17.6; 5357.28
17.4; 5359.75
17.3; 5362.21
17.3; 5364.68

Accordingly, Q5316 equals 0.3 angstrom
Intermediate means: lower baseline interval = 17.4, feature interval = 17.4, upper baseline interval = 17.7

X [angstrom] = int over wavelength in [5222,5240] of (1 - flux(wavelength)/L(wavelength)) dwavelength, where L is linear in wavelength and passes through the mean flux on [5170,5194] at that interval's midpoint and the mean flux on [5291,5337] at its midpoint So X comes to -0.41 angstrom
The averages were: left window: 17.3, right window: 17.4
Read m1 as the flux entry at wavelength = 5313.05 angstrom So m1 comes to 17.7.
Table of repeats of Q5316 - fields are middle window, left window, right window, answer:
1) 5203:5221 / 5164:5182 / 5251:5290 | -0.5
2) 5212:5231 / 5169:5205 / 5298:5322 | -0.3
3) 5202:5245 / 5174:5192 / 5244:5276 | -0.9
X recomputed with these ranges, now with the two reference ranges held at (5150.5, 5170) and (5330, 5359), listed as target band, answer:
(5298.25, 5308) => 0.01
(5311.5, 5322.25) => -0.06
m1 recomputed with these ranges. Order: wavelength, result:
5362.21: 17.3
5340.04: 17.2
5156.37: 18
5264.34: 17.3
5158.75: 17.9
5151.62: 18.2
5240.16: 17.8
